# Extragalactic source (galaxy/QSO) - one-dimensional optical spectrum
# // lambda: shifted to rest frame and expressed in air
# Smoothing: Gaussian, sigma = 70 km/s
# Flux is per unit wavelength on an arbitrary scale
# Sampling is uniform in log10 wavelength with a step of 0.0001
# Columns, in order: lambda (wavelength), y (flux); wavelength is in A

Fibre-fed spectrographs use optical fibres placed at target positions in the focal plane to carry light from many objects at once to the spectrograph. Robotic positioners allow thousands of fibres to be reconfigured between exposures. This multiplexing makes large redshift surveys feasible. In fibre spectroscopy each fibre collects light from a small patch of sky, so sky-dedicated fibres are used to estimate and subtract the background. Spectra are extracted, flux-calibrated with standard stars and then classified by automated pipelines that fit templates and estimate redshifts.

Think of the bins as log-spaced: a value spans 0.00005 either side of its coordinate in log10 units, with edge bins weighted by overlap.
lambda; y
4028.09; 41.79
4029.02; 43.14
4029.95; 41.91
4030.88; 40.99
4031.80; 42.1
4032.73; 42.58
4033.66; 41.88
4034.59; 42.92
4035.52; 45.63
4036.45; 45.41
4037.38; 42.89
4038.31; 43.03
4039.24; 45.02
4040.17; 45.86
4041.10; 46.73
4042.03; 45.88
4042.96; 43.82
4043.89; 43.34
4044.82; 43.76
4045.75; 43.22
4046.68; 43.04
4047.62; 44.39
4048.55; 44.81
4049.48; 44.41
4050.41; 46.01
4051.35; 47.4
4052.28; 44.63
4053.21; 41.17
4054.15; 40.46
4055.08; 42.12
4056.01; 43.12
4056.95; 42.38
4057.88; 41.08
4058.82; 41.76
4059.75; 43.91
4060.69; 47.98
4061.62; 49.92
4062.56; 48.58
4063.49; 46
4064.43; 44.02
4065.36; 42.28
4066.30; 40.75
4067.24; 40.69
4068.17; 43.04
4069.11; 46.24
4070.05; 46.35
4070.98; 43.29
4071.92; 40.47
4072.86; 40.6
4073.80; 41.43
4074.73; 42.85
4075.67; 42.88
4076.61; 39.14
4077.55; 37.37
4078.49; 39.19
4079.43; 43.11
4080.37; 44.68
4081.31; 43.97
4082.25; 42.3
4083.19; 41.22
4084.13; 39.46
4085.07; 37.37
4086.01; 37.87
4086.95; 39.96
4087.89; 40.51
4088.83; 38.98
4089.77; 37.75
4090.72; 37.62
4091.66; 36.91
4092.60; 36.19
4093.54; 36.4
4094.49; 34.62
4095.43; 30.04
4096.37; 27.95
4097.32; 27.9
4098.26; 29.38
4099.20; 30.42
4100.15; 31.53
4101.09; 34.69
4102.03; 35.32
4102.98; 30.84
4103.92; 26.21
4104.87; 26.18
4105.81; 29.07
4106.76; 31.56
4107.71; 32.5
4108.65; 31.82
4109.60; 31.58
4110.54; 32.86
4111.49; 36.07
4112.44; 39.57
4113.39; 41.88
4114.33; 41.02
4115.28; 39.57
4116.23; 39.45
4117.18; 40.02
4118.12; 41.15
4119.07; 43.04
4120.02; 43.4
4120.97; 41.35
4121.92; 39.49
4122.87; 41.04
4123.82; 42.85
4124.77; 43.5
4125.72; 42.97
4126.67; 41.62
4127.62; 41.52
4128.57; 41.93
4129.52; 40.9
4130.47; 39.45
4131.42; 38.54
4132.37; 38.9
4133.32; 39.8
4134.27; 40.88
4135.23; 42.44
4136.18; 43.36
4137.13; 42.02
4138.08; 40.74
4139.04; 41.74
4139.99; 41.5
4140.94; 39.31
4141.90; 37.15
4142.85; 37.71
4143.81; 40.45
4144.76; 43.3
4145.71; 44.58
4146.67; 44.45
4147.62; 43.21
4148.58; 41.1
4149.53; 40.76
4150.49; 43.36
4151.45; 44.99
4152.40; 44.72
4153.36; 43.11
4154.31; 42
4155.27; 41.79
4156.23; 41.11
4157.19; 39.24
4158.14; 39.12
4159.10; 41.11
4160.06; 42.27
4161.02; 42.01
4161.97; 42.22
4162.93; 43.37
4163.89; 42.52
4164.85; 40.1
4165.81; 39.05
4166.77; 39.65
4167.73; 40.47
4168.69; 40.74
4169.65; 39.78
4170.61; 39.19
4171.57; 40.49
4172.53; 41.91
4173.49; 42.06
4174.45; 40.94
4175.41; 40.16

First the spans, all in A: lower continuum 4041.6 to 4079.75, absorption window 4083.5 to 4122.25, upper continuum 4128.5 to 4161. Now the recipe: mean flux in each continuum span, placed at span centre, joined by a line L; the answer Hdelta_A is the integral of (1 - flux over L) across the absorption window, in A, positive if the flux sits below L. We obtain 6.2 A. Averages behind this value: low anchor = 43.3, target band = 35.6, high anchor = 41.4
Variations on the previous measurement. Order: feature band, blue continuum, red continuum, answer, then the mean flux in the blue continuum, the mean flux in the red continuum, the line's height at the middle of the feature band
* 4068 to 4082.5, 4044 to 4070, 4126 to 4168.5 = 0.4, 44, 41.4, 43.5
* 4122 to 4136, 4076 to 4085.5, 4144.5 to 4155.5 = 0.4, 40.8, 43.1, 42.4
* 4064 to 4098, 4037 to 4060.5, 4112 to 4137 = 2.5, 43.8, 41.2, 42.7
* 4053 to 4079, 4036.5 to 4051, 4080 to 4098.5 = -1.3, 44.5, 37.1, 40.9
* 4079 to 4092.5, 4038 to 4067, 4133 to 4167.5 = 1.0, 44.2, 41.6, 43.3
